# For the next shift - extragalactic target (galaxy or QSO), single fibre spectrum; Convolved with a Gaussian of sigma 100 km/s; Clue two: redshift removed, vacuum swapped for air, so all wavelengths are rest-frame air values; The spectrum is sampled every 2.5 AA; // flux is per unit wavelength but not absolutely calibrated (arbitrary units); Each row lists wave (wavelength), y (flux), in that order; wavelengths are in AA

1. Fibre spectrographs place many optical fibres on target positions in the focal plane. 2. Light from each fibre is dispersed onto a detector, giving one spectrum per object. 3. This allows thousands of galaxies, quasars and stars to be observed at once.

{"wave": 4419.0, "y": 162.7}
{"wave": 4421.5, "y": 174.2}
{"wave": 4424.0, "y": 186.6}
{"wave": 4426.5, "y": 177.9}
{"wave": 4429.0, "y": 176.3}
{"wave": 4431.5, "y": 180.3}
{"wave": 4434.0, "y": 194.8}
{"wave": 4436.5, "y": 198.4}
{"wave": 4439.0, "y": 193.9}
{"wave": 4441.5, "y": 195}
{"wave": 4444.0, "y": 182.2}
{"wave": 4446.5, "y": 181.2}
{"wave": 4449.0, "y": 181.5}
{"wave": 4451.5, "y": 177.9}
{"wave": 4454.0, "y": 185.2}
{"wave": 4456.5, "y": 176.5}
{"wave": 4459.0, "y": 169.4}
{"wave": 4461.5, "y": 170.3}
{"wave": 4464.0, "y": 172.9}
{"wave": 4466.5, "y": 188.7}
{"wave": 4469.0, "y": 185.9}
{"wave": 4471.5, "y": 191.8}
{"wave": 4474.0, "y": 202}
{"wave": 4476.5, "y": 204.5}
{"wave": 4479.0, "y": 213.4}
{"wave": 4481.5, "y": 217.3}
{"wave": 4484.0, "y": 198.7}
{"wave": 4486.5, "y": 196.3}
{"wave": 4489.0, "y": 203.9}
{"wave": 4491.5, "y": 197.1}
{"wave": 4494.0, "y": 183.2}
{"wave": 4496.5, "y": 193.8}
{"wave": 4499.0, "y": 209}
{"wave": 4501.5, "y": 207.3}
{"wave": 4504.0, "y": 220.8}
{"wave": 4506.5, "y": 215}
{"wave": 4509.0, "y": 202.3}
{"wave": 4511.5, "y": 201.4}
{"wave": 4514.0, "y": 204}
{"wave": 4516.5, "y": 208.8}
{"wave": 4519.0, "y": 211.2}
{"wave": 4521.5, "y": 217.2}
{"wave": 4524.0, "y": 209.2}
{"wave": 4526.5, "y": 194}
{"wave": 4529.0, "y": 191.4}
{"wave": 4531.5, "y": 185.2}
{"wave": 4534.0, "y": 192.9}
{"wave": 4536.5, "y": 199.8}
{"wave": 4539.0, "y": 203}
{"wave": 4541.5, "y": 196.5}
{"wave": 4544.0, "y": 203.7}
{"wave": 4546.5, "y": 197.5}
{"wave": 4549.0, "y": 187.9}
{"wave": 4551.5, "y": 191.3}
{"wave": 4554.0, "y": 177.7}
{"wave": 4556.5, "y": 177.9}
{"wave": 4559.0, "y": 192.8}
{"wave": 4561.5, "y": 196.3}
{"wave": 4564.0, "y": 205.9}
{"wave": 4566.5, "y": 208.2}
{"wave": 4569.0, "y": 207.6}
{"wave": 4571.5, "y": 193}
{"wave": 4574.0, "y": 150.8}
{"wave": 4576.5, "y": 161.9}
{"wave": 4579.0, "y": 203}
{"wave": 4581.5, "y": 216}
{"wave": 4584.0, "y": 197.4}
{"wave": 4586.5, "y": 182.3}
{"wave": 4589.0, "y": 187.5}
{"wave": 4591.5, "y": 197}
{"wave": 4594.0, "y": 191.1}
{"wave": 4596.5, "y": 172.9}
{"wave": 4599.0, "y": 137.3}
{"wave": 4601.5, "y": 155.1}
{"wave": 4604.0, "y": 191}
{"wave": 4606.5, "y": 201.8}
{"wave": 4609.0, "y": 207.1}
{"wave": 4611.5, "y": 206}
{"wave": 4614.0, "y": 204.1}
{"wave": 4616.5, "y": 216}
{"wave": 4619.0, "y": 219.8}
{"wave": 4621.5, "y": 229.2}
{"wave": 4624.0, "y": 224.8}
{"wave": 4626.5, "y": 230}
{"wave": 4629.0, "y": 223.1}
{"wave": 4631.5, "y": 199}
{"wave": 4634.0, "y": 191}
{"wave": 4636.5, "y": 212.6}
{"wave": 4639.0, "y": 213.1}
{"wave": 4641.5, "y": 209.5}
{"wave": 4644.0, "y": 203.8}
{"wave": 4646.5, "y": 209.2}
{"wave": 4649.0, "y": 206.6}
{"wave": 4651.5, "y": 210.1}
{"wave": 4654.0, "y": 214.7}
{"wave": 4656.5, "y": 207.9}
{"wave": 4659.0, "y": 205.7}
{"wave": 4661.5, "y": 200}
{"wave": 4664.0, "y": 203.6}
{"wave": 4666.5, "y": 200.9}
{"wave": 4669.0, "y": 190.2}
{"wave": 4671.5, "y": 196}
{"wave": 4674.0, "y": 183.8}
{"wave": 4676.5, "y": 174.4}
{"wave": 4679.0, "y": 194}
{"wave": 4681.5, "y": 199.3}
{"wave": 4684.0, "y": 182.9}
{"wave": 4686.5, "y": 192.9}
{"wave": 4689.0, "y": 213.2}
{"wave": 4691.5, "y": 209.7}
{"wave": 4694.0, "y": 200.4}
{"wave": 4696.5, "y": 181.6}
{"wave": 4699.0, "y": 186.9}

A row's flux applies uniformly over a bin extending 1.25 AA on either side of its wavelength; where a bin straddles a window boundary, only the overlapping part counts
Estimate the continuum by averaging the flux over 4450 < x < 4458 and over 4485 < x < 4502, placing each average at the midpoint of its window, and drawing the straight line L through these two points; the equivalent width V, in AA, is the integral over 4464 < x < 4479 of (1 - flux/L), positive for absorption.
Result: -0.5 AA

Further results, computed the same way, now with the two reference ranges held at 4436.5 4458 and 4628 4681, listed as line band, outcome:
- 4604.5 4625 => -1.4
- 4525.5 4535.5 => 0.0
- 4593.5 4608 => 1.7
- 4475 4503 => -2.1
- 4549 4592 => 1.0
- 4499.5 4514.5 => -1.5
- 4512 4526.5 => -1.3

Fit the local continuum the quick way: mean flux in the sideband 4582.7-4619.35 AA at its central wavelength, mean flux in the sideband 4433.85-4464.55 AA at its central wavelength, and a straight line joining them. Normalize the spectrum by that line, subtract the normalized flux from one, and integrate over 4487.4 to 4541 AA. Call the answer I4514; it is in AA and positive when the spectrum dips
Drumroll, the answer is -4.7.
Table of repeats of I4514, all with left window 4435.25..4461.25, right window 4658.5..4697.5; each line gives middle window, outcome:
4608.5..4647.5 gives -4.0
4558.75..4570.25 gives -0.8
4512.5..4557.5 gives -2.2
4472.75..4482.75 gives -1.3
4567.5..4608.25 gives 1.3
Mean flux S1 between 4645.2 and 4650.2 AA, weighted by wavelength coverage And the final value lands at 208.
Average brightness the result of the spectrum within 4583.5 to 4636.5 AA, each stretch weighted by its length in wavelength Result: 199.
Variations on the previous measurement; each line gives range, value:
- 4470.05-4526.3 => 205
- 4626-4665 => 208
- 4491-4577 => 197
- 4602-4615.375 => 200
